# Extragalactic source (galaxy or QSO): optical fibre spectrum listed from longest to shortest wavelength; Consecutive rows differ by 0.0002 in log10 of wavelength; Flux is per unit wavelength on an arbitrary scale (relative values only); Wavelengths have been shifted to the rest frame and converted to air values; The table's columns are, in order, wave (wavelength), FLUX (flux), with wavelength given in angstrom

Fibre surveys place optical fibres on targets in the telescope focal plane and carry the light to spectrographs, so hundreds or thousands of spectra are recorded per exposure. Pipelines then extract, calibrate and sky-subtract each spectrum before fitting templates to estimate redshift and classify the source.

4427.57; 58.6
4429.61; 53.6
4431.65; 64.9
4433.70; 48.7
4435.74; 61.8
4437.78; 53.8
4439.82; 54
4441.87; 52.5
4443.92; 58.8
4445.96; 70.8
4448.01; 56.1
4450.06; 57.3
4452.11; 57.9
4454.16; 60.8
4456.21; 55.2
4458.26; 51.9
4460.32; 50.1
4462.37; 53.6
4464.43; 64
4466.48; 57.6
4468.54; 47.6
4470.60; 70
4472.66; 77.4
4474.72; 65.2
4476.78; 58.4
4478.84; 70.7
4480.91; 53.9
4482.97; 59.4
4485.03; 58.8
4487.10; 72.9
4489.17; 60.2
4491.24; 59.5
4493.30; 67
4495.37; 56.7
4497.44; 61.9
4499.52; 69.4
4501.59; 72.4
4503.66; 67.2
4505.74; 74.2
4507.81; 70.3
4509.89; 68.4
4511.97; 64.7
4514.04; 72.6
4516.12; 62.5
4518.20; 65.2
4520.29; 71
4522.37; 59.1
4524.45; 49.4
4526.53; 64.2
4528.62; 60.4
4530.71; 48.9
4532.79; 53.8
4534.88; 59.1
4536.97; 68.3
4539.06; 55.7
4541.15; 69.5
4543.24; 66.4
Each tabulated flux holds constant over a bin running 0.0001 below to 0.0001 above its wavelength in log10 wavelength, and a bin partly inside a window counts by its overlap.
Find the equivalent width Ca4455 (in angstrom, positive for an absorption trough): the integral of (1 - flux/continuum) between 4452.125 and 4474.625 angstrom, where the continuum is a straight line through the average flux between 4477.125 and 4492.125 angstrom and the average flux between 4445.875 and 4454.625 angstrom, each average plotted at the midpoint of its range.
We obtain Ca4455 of 0.5 angstrom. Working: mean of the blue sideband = 59.4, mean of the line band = 59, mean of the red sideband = 62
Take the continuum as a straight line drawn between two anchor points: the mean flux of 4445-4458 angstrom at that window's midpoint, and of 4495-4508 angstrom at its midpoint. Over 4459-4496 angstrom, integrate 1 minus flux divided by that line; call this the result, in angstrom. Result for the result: 1.40 angstrom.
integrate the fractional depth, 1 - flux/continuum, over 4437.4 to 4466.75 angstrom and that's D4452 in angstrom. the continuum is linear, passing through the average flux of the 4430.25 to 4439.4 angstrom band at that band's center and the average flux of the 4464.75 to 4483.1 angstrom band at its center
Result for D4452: 1.15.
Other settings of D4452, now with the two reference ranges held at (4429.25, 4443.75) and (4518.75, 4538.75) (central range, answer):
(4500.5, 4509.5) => -1.91 angstrom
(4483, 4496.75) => -1.04 angstrom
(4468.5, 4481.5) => -1.70 angstrom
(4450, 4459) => -0.03 angstrom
